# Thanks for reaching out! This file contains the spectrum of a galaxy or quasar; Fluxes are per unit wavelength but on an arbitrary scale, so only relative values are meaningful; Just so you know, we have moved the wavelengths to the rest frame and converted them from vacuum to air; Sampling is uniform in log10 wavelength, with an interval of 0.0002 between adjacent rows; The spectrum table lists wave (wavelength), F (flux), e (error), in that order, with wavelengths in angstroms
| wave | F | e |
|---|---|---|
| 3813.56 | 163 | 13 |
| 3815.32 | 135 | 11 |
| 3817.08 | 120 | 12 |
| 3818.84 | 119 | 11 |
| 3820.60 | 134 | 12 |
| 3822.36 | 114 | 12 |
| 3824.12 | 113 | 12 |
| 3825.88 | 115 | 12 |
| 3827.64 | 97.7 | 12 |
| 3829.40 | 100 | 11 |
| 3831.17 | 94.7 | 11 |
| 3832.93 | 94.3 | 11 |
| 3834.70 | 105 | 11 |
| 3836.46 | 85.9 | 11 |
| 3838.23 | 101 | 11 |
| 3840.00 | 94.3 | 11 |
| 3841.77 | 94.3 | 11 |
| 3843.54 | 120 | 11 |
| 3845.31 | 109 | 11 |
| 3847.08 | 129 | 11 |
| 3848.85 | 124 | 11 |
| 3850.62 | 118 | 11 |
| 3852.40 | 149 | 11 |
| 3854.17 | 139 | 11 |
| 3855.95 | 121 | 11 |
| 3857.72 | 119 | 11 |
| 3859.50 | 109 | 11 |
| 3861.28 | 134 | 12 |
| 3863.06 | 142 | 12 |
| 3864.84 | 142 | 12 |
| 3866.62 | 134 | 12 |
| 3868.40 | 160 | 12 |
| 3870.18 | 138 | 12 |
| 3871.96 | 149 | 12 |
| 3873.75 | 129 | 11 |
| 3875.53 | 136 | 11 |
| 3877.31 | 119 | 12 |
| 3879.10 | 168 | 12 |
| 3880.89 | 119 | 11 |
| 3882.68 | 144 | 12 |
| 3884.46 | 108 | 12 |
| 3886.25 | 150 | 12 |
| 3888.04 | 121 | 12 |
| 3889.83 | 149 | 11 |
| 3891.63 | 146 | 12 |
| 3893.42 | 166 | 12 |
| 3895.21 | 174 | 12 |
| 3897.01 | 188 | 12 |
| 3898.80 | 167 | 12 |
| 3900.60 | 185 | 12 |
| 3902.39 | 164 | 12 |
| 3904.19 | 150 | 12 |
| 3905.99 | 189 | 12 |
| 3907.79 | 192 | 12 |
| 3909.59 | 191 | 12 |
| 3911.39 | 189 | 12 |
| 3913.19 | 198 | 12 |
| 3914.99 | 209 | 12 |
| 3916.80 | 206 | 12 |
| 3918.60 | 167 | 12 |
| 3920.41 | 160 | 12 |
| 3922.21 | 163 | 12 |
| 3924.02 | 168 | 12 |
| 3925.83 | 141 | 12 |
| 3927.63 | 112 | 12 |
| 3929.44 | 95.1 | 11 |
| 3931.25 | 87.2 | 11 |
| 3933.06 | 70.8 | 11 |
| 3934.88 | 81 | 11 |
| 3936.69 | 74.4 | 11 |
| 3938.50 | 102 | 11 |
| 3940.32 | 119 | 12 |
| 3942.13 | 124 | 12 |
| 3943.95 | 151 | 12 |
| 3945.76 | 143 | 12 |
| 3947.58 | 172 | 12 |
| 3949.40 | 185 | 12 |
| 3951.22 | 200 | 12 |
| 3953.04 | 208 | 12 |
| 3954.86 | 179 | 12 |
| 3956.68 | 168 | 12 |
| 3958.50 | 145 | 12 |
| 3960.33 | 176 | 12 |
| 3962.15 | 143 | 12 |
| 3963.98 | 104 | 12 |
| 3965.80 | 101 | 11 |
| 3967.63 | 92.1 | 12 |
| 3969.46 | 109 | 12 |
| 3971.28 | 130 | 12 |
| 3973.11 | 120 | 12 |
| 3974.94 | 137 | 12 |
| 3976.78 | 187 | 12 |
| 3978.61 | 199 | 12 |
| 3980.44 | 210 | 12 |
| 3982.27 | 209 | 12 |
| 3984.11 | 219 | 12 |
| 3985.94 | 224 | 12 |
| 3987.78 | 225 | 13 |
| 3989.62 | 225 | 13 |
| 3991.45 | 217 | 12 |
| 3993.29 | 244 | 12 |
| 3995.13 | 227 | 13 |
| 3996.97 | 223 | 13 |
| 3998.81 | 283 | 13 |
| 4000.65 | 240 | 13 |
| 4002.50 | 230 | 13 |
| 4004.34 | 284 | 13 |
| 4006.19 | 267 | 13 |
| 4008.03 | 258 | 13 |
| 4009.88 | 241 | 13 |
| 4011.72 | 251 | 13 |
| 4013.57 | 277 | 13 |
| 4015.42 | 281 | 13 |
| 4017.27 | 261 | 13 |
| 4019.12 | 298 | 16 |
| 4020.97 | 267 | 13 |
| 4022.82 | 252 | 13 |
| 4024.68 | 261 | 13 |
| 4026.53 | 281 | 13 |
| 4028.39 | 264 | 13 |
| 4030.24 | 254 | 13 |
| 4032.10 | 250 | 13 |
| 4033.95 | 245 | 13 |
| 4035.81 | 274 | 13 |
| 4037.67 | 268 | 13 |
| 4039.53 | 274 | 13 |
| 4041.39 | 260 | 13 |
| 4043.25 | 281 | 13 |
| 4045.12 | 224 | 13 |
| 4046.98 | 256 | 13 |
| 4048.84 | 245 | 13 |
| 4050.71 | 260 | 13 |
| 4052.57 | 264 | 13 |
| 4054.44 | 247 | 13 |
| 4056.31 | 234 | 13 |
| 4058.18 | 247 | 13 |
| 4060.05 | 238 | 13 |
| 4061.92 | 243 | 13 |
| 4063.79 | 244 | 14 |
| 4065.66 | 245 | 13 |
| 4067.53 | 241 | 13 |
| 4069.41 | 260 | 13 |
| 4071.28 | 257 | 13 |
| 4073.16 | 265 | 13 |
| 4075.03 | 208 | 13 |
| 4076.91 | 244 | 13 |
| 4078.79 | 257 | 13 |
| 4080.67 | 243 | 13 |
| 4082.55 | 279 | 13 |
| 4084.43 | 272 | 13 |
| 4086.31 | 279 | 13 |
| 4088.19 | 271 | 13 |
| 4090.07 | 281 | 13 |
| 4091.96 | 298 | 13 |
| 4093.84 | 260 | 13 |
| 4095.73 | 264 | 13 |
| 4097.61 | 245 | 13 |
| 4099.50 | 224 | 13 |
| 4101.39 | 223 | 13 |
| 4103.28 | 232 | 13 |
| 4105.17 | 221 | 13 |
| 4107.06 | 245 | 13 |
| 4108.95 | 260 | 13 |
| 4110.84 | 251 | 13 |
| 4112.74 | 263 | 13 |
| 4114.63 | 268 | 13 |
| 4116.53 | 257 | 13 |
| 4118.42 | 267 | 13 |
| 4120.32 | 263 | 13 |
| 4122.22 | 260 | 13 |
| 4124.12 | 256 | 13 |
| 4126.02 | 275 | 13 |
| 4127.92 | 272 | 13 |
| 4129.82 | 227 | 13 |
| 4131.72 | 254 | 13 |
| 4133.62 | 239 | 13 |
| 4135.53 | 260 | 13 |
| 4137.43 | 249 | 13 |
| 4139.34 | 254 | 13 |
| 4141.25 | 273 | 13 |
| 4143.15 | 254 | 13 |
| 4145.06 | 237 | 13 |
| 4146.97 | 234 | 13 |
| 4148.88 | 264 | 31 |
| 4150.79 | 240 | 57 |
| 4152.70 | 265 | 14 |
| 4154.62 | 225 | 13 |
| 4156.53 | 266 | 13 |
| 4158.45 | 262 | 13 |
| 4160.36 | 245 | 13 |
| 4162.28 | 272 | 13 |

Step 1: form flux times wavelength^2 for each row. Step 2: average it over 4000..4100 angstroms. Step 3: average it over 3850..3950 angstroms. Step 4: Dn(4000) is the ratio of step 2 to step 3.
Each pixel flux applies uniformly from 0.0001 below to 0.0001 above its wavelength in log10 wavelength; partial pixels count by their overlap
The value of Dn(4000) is 1.92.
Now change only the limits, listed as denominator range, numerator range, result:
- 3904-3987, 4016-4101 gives 1.76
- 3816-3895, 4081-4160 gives 2.33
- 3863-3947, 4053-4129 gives 1.90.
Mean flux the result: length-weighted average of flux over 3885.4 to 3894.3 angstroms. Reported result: 146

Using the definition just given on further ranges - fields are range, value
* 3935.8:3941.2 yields 98.4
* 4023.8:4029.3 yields 269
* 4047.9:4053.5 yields 257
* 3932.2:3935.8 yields 75.8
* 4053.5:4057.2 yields 240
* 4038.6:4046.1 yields 260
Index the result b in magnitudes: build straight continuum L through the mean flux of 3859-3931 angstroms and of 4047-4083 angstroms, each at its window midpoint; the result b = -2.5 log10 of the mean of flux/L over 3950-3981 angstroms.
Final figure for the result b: 0.25 mag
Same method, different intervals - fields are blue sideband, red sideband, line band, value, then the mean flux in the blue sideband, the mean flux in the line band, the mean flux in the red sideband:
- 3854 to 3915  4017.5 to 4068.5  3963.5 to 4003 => 0.16 mag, 152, 190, 256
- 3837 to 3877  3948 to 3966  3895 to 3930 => -0.17 mag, 126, 171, 164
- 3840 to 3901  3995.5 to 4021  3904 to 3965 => 0.26 mag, 137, 152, 261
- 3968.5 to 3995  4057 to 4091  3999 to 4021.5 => -0.24 mag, 191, 264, 254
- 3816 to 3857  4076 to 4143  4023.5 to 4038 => -0.21 mag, 113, 262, 257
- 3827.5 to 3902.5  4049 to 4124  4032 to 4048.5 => -0.14 mag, 131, 259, 253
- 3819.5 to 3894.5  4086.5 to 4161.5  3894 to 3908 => -0.20 mag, 125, 175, 254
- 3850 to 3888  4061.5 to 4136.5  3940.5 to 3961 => 0.07 mag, 134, 166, 254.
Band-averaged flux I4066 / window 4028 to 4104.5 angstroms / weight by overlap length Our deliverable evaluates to 254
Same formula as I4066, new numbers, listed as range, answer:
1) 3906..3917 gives 196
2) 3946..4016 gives 199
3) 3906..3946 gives 144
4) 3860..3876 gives 140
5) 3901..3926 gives 179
